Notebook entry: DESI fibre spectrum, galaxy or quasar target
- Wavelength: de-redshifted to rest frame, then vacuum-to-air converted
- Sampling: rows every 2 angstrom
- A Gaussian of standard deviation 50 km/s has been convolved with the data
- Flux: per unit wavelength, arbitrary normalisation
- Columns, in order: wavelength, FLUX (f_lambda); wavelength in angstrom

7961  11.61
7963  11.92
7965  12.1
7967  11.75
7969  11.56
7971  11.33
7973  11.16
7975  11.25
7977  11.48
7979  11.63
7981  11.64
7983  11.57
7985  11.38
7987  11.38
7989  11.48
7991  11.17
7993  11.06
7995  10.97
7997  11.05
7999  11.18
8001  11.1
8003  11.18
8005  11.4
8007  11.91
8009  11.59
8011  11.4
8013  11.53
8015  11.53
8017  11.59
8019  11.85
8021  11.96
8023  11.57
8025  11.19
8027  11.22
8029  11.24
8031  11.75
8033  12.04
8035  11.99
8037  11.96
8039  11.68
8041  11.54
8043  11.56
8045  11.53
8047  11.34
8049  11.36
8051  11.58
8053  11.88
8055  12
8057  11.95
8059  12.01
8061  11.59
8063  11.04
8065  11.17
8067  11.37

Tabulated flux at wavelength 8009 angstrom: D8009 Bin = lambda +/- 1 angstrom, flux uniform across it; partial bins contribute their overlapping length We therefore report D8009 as 11.59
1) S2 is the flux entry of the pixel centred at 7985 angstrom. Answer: 11.38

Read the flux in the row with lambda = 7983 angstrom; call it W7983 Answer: 11.57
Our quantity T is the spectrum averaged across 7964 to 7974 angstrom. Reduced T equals 11.6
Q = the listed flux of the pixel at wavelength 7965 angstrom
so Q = 12.1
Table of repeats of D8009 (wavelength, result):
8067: 11.37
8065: 11.17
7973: 11.16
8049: 11.36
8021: 11.96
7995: 10.97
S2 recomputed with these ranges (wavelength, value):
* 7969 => 11.56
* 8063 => 11.04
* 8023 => 11.57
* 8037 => 11.96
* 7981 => 11.64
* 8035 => 11.99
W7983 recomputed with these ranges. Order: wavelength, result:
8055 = 12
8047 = 11.34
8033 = 12.04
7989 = 11.48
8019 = 11.85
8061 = 11.59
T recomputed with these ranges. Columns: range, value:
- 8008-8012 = 11.5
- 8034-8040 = 11.9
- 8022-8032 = 11.4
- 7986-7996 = 11.2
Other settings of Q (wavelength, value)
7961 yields 11.61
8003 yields 11.18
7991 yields 11.17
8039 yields 11.68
